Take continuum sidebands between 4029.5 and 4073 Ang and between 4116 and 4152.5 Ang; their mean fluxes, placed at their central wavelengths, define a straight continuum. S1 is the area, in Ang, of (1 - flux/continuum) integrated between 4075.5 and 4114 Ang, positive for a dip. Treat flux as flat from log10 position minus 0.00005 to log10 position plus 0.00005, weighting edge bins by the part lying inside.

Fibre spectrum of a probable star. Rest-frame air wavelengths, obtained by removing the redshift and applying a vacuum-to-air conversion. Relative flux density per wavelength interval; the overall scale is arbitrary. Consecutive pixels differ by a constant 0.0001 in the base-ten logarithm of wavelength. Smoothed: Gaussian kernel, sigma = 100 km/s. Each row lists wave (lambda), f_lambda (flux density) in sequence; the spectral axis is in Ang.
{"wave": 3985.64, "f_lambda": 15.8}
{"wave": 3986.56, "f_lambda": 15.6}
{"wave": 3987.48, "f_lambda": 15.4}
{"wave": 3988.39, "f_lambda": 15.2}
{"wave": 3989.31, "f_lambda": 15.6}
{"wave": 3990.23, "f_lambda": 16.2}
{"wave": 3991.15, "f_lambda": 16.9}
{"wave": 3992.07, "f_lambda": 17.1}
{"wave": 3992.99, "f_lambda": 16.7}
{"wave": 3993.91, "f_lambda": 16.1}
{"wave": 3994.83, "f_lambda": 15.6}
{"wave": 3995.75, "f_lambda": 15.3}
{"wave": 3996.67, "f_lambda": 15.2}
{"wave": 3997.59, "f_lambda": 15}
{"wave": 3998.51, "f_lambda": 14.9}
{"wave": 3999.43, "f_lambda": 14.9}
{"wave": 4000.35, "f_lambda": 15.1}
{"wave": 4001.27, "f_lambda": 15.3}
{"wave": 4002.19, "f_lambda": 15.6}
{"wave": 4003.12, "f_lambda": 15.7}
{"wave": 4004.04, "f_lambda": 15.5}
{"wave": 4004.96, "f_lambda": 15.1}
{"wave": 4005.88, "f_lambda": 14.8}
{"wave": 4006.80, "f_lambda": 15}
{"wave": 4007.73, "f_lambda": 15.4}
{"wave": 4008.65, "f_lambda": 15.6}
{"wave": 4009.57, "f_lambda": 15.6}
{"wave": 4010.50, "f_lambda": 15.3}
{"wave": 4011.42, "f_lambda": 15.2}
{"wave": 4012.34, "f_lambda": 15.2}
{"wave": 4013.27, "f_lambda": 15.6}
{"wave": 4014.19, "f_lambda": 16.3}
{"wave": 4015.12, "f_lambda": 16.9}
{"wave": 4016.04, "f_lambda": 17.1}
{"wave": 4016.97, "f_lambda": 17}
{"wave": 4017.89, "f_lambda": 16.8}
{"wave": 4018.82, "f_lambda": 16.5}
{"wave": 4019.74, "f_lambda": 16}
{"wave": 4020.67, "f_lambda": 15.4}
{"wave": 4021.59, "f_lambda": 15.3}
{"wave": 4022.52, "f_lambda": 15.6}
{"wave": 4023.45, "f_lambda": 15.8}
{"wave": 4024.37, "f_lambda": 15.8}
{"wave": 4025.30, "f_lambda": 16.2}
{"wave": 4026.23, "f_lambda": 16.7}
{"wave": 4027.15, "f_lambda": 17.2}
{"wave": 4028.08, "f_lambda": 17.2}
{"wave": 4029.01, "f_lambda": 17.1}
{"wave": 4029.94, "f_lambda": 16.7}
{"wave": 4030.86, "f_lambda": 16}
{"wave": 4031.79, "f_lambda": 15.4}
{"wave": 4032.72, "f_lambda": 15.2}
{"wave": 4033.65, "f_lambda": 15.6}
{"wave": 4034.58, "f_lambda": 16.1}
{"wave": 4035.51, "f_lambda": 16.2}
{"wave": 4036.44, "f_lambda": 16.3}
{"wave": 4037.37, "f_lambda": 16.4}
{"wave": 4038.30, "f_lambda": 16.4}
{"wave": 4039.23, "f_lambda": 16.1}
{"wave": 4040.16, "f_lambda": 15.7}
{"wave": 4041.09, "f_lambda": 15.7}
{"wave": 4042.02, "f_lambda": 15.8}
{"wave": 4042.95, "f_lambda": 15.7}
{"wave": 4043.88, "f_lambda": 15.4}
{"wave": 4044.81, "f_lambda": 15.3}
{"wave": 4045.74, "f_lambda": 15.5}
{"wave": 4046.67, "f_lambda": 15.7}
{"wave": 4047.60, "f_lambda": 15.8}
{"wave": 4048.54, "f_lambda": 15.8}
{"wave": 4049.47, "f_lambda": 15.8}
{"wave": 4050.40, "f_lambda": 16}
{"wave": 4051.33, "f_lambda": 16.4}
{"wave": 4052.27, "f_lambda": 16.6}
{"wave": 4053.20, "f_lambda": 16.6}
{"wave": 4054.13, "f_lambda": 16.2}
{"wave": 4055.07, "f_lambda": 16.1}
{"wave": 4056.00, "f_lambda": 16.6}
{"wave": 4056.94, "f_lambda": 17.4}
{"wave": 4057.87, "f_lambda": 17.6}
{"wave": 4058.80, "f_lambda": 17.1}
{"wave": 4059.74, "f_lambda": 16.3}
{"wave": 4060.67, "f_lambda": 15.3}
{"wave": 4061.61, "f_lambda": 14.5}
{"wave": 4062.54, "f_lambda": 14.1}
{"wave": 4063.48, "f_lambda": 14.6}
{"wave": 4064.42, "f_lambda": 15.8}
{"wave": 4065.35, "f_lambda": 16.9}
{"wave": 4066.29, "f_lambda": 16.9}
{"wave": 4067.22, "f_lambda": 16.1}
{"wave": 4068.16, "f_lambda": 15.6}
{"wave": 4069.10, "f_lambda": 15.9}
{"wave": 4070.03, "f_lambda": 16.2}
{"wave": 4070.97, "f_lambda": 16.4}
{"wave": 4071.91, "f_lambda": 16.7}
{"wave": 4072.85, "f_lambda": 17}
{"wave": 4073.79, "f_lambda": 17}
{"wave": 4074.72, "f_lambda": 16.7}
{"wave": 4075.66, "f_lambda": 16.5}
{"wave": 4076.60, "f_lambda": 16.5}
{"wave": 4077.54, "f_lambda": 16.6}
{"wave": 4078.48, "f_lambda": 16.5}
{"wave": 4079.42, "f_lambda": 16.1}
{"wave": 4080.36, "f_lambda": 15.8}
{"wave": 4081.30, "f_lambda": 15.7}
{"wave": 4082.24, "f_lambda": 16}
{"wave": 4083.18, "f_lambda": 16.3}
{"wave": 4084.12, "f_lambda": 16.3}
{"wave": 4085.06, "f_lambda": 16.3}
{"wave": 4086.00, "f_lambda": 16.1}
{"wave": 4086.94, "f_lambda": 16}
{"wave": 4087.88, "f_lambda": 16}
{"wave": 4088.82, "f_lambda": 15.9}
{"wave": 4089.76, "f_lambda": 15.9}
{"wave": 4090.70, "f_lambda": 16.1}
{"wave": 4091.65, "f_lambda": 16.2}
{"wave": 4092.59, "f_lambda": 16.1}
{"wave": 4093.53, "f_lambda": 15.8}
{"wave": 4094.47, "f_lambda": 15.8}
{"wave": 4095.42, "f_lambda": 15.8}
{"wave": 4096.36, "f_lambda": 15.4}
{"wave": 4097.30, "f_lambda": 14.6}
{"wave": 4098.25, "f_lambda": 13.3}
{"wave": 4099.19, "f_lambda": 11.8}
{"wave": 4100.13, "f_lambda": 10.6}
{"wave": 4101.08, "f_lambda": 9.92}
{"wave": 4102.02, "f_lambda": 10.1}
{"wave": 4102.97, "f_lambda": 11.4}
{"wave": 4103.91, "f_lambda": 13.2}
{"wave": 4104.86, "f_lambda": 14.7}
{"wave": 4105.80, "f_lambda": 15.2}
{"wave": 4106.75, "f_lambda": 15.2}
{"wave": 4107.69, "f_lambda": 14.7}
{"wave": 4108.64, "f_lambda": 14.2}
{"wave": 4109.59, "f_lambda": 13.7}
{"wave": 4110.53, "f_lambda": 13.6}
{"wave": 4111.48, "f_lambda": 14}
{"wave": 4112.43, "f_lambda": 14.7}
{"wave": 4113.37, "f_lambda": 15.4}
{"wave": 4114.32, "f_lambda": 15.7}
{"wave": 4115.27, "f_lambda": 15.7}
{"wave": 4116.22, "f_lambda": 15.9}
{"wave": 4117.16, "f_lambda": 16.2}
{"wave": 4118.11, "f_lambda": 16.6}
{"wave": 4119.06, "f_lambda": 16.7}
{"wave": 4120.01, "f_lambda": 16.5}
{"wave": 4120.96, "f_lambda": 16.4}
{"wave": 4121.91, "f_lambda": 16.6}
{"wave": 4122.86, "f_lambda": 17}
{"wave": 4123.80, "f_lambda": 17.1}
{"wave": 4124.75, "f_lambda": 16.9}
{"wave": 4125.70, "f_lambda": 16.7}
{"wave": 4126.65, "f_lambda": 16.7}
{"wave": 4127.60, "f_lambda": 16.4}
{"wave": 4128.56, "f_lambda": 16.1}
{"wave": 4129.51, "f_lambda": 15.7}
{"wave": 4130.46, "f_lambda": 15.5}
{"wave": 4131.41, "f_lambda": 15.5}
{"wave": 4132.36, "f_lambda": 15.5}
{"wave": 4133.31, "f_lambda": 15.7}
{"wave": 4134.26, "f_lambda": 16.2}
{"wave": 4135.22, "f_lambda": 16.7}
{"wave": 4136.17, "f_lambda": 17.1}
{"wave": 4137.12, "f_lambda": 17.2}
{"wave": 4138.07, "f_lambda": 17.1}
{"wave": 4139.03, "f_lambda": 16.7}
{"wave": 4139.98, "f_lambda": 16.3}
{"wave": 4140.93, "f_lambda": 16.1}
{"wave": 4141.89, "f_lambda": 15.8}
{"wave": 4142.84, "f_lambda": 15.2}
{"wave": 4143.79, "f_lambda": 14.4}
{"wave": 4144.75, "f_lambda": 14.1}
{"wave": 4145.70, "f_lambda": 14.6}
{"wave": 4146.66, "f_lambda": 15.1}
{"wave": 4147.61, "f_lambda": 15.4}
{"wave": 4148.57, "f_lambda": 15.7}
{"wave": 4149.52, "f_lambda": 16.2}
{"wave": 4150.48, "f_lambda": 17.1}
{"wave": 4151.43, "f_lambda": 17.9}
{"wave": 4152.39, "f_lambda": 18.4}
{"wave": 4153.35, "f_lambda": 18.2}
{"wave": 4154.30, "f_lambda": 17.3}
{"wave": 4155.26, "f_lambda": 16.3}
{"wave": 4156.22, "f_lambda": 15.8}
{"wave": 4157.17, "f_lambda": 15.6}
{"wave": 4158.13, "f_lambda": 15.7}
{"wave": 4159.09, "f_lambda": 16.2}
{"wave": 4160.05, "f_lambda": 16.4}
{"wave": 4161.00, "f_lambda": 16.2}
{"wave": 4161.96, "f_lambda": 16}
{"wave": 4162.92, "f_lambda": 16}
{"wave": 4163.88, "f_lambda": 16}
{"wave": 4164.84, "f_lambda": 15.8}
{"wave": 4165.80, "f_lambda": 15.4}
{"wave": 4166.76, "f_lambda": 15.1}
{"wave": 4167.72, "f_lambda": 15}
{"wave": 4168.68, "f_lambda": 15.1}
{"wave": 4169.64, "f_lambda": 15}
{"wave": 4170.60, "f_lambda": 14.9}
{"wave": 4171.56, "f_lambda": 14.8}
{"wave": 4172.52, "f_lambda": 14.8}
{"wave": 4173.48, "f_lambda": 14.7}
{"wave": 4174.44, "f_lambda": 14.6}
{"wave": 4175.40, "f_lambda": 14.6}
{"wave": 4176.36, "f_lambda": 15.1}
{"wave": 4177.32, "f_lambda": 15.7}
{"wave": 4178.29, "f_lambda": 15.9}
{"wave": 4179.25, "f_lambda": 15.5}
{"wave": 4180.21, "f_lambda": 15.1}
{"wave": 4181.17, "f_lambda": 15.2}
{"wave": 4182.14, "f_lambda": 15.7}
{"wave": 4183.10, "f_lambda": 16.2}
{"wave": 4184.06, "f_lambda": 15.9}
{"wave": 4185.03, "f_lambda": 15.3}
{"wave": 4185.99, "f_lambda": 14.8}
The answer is 3.00 Ang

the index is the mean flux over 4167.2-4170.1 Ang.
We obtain 15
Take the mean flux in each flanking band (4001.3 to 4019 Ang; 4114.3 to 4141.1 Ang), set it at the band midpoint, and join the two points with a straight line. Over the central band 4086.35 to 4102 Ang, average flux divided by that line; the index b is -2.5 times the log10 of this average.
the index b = 0.11 mag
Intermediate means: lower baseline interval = 15.8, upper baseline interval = 16.4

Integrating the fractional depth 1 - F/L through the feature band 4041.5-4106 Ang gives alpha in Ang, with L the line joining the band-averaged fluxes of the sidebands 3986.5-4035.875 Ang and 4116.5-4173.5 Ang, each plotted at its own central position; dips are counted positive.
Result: 1.6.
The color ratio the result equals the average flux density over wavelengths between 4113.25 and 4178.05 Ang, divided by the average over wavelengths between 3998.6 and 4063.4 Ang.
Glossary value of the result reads 1.00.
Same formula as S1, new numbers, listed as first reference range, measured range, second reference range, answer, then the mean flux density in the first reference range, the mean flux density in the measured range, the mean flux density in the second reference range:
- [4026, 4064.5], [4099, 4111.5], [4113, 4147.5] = 2.4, 16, 13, 16.1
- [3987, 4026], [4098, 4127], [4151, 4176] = 2.0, 15.7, 14.7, 15.8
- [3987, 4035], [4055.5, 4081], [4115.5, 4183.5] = -0.6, 15.8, 16.2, 16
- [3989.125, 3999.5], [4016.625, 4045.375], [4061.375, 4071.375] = -0.5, 15.8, 16.1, 15.8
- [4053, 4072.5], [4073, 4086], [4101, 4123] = -0.6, 16.1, 16.3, 14.8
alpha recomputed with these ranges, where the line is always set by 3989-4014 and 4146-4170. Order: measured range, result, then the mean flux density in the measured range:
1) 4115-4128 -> -0.5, 16.6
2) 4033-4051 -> -0.2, 15.9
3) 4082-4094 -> -0.2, 16.1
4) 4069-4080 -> -0.5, 16.5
